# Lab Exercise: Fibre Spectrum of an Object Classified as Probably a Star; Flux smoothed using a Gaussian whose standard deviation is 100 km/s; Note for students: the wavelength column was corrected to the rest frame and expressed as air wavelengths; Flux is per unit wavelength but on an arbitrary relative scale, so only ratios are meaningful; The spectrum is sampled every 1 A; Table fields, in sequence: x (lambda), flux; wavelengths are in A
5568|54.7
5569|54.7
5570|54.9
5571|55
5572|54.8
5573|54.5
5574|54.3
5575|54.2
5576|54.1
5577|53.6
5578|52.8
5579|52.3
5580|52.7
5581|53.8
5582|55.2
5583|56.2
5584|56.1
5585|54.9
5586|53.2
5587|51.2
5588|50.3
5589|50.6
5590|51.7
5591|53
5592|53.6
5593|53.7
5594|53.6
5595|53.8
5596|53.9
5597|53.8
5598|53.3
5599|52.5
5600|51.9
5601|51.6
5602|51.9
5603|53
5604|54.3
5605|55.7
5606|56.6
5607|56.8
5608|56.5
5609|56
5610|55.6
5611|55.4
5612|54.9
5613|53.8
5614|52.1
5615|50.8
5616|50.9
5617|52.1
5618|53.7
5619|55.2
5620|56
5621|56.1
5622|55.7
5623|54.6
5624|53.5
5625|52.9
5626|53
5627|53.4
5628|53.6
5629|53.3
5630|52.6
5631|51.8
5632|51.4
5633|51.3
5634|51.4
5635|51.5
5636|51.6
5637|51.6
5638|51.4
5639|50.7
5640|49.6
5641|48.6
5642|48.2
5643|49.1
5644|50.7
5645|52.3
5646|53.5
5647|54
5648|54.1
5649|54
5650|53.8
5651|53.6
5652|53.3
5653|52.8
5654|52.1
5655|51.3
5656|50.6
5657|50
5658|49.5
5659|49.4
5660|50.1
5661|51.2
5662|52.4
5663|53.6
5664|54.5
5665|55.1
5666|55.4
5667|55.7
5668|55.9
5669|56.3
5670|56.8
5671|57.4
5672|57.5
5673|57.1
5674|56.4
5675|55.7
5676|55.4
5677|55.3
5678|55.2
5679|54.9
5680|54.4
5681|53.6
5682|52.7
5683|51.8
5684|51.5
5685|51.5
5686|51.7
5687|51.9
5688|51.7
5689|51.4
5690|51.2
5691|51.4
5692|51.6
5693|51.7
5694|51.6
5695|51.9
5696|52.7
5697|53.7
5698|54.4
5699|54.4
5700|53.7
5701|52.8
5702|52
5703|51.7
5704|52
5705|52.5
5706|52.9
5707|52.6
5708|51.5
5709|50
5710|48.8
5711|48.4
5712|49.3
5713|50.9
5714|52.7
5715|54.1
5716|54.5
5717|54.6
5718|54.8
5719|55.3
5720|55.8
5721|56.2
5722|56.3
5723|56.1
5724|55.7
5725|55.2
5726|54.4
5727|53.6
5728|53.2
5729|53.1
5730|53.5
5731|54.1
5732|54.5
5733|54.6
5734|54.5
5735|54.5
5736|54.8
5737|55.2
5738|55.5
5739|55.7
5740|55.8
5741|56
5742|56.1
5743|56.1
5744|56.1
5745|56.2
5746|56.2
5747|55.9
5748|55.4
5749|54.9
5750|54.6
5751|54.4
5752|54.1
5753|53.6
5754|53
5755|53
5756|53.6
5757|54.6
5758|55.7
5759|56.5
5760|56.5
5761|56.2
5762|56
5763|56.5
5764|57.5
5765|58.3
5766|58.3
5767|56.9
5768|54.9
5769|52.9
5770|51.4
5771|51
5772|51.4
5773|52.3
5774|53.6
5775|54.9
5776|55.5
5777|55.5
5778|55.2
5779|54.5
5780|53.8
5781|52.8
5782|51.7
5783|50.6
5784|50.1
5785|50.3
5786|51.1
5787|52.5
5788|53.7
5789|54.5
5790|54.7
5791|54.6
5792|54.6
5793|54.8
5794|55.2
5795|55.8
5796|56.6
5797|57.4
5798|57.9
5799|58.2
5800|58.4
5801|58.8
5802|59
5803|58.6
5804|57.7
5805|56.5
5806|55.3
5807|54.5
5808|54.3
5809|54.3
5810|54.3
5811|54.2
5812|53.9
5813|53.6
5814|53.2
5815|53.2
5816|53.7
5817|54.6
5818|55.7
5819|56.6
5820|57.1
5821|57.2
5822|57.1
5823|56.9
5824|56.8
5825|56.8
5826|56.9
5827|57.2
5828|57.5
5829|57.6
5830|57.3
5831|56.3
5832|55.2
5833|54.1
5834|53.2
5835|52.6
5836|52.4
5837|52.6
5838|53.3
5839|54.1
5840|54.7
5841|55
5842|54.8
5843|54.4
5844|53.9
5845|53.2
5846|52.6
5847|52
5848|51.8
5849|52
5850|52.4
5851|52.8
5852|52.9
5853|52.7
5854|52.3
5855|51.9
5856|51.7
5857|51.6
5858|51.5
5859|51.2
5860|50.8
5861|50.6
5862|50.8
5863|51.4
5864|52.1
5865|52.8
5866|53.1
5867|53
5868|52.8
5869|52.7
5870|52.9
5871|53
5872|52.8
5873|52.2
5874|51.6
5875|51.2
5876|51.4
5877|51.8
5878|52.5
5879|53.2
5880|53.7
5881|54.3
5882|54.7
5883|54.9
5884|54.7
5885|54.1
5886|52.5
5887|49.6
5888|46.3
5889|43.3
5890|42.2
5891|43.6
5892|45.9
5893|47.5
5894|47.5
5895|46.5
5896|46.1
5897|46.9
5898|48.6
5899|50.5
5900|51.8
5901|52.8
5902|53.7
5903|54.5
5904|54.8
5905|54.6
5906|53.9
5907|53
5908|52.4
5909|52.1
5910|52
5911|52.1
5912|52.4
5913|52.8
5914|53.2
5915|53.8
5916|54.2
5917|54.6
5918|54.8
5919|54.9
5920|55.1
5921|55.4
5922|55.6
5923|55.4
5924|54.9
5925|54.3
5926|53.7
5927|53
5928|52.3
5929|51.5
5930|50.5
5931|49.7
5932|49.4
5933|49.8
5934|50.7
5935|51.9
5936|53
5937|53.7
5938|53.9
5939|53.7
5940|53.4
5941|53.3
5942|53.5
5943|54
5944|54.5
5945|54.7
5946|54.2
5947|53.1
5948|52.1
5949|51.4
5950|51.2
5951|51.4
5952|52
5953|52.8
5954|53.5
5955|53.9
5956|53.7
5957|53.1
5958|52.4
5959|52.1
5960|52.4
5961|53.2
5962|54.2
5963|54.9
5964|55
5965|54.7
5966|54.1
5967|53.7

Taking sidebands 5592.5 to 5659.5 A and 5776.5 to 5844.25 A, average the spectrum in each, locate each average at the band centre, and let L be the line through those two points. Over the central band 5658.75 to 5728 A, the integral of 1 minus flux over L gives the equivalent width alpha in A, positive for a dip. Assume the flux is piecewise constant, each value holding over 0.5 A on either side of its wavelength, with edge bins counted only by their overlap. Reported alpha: 0.27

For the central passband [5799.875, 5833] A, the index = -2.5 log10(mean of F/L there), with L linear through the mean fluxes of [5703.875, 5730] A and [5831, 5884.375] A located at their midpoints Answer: -0.06 mag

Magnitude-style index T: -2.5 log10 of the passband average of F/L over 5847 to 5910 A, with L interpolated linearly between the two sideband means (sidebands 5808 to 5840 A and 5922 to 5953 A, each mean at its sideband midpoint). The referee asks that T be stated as 0.05 mag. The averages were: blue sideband 55.1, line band 51.4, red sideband 52.7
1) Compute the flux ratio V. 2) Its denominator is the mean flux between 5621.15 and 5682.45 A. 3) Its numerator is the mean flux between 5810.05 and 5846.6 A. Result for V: 1.04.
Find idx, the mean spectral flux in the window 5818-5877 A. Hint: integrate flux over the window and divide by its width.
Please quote 53.6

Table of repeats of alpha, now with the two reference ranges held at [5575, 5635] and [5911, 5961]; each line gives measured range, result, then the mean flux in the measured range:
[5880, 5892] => 0.71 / 50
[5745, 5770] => -0.94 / 55.3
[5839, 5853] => -0.02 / 53.3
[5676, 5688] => 0.06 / 53.2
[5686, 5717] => 0.79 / 52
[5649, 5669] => 0.26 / 52.8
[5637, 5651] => 0.49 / 51.6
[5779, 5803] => -0.66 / 54.7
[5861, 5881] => 0.30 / 52.4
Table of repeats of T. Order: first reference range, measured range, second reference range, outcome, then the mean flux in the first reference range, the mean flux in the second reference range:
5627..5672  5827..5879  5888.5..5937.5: -0.03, 52.5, 51.6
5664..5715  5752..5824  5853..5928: -0.05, 53.2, 51.9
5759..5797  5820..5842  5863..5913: -0.05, 54.3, 51.3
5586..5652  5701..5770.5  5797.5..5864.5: -0.01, 53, 54.5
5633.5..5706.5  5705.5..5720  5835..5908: 0.01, 52.8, 51.7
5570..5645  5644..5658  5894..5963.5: 0.01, 53.2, 52.7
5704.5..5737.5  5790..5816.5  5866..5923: -0.06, 53.6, 51.8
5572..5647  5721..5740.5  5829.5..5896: -0.05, 53.1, 51.9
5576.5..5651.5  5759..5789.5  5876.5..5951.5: -0.03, 53.1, 52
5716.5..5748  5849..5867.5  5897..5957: 0.04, 55.2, 53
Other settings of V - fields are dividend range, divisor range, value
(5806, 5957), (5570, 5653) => 0.99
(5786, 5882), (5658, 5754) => 1.01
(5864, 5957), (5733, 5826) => 0.95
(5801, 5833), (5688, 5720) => 1.07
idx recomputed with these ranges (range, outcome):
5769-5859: 54.4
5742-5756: 54.9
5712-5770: 55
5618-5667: 52.5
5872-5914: 51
